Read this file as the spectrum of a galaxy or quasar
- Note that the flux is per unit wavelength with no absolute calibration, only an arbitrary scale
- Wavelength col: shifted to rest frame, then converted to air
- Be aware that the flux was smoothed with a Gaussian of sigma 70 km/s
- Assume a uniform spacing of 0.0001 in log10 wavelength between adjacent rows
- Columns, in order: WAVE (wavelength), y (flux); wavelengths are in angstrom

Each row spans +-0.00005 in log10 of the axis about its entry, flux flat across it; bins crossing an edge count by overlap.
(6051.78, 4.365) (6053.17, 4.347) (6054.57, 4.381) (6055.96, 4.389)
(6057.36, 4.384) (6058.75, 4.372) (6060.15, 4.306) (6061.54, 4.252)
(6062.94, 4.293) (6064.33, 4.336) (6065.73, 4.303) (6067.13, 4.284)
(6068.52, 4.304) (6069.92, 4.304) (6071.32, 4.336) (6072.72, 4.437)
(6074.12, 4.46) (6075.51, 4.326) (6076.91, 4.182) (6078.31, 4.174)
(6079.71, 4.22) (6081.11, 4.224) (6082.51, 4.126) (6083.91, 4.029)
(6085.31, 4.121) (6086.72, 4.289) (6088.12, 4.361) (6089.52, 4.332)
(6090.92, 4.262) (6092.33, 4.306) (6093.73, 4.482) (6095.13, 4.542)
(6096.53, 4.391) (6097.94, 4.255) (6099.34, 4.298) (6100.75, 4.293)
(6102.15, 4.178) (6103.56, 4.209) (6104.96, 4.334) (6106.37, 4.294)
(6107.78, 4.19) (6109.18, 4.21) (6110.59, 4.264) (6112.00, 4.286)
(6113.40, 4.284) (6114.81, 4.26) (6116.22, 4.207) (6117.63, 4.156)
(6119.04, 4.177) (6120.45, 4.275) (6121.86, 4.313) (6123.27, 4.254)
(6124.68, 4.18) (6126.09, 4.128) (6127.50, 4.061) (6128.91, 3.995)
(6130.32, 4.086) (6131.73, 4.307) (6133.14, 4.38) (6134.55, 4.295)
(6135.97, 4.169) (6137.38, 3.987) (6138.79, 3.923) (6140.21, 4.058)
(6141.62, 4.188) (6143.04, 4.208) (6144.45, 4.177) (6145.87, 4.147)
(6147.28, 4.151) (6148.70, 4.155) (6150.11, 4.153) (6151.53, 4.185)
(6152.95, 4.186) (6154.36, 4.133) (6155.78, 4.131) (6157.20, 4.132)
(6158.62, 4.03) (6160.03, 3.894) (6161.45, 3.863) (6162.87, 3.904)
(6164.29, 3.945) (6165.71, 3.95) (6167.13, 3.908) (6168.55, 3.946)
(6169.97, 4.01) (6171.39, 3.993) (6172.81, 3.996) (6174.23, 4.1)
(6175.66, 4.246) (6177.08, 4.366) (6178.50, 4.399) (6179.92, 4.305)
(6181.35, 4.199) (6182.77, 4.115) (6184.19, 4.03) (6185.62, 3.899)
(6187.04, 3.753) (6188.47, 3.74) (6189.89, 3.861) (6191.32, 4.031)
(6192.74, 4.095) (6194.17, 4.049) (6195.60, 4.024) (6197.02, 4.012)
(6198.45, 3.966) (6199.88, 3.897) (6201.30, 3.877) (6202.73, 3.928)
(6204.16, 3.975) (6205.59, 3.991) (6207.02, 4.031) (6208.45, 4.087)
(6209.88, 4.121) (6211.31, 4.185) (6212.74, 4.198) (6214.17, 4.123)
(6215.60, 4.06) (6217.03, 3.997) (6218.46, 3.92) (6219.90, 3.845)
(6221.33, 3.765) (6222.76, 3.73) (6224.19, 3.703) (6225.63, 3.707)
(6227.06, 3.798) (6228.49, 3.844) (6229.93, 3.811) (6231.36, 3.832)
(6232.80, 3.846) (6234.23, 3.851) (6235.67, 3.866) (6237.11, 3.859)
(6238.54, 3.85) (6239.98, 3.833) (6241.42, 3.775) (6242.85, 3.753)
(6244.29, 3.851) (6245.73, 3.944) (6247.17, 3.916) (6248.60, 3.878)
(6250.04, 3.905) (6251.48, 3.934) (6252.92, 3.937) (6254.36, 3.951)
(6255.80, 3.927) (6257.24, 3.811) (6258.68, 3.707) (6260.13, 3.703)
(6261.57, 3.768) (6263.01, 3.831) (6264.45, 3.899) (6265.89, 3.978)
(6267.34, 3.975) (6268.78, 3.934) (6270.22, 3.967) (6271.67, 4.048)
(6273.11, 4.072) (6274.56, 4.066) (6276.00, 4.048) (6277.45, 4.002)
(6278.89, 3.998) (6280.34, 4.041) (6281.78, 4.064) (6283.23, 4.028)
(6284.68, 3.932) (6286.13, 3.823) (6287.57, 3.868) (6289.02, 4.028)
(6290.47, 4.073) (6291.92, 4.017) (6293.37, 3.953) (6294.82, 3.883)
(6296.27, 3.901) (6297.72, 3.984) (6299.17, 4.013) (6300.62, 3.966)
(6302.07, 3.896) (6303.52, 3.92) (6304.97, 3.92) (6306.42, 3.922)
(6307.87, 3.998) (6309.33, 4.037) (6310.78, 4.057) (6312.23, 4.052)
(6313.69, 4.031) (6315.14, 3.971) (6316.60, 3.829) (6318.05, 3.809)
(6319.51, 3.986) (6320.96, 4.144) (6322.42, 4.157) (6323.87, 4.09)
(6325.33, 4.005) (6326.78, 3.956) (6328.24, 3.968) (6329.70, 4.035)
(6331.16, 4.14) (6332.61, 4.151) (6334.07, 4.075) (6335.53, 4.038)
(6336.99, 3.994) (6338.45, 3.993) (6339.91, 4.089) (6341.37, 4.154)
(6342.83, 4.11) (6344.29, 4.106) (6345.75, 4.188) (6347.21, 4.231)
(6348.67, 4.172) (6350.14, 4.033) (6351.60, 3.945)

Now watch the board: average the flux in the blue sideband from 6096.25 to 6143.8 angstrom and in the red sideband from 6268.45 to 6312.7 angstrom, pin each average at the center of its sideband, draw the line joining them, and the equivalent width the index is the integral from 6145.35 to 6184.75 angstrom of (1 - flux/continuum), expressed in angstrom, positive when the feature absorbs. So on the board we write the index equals 0.5 angstrom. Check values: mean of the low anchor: 4.21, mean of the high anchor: 3.98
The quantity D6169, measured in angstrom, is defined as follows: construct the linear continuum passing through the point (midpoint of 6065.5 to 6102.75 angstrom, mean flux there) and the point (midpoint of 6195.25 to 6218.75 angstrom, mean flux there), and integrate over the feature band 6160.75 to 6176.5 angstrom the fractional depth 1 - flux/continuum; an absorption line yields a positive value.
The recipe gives 0.5 angstrom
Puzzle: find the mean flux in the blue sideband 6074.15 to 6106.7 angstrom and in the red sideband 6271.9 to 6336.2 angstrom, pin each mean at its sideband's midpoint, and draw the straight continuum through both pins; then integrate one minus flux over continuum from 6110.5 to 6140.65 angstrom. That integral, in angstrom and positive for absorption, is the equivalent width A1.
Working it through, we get 0.3 angstrom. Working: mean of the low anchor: 4.27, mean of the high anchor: 4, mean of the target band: 4.18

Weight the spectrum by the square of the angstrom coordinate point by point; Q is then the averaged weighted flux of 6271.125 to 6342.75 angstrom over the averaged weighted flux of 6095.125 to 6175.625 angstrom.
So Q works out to 1.02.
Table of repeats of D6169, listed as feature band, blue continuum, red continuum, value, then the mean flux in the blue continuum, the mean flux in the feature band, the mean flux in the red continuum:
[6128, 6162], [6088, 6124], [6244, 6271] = 0.47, 4.28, 4.12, 3.89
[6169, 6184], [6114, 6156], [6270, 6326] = -0.15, 4.17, 4.17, 3.99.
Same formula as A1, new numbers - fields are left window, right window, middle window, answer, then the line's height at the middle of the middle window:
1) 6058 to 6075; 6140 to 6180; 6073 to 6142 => 0.0 angstrom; 4.23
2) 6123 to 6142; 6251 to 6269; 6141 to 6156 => -0.2 angstrom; 4.11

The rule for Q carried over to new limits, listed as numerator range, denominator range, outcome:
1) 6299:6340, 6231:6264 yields 1.07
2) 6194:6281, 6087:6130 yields 0.96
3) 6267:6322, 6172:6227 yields 1.02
